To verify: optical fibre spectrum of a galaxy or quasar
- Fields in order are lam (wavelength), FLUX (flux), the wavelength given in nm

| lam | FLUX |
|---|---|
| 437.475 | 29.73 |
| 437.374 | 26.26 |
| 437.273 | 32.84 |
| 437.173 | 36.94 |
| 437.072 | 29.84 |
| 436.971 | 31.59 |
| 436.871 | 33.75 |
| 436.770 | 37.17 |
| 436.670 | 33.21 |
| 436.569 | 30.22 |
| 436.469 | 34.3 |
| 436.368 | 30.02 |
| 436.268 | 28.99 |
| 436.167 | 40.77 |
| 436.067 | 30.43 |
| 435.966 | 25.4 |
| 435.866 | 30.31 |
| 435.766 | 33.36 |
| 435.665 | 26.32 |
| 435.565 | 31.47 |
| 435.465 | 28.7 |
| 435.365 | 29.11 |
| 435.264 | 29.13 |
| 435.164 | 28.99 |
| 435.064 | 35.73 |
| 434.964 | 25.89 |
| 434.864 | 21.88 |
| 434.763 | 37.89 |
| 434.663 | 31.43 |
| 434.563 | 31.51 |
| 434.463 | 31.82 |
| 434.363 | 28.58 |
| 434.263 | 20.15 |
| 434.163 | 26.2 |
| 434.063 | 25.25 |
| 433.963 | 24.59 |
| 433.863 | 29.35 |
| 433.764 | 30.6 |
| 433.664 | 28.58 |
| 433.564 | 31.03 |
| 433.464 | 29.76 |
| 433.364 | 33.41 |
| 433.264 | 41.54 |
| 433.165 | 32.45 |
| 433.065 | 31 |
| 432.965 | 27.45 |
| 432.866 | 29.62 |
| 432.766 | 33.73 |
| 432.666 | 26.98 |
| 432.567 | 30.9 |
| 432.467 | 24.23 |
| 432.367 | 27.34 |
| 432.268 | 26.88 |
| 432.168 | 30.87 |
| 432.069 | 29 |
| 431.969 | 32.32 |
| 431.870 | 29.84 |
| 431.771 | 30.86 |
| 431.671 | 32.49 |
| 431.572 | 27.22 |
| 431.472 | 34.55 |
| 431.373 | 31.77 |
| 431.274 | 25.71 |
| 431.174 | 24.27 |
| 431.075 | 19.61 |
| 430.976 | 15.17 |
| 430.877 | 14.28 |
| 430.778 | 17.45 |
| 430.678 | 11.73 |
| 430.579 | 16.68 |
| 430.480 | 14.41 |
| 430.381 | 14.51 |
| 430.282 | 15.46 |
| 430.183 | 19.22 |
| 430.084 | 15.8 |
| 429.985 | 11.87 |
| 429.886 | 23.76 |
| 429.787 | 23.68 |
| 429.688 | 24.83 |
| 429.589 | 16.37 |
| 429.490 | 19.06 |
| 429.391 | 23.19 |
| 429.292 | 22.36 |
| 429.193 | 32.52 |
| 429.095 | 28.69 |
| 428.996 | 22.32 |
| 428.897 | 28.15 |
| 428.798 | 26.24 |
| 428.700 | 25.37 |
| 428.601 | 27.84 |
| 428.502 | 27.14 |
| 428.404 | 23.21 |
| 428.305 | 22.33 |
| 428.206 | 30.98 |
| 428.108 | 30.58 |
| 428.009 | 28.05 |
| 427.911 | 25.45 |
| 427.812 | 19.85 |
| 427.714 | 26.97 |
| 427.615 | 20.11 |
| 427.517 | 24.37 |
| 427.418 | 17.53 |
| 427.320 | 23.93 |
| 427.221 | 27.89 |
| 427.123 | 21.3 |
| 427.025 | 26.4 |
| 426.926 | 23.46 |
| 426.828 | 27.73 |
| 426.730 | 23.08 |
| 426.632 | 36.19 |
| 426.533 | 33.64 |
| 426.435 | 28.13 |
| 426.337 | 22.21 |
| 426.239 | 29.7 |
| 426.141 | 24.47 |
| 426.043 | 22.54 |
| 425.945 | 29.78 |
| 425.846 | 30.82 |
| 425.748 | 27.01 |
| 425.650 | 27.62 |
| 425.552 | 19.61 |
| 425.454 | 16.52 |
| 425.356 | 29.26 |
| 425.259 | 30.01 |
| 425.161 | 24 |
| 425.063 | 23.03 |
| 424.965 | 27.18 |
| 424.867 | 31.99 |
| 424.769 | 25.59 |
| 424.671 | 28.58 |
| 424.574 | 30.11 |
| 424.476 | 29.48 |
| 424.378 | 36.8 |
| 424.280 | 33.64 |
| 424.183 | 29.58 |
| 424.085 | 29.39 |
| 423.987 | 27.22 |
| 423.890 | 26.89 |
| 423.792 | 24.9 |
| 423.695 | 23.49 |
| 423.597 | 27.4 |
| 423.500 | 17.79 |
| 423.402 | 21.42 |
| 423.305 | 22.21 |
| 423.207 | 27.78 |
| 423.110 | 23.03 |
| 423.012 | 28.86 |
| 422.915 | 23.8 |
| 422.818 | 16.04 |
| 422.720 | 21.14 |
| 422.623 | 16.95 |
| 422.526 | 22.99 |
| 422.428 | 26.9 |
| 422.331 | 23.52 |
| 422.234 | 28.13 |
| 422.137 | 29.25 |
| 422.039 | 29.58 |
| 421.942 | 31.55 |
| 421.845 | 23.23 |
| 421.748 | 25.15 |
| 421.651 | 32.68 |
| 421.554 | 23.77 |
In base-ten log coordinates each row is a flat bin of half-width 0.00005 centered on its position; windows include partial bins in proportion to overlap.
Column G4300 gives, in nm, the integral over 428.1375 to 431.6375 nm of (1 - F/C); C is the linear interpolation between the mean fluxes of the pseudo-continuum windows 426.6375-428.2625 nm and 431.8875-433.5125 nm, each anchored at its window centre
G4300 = 0.66 nm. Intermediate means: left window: 25.2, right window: 30.5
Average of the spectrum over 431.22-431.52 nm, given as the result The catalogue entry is 30.6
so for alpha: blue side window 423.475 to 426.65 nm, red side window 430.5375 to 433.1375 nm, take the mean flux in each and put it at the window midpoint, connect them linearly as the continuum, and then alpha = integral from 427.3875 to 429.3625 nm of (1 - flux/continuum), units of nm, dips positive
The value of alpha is 0.10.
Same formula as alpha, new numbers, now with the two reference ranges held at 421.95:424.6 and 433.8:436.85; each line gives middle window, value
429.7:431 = 0.53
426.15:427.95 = 0.12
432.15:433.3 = -0.04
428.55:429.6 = 0.11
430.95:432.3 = 0.03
